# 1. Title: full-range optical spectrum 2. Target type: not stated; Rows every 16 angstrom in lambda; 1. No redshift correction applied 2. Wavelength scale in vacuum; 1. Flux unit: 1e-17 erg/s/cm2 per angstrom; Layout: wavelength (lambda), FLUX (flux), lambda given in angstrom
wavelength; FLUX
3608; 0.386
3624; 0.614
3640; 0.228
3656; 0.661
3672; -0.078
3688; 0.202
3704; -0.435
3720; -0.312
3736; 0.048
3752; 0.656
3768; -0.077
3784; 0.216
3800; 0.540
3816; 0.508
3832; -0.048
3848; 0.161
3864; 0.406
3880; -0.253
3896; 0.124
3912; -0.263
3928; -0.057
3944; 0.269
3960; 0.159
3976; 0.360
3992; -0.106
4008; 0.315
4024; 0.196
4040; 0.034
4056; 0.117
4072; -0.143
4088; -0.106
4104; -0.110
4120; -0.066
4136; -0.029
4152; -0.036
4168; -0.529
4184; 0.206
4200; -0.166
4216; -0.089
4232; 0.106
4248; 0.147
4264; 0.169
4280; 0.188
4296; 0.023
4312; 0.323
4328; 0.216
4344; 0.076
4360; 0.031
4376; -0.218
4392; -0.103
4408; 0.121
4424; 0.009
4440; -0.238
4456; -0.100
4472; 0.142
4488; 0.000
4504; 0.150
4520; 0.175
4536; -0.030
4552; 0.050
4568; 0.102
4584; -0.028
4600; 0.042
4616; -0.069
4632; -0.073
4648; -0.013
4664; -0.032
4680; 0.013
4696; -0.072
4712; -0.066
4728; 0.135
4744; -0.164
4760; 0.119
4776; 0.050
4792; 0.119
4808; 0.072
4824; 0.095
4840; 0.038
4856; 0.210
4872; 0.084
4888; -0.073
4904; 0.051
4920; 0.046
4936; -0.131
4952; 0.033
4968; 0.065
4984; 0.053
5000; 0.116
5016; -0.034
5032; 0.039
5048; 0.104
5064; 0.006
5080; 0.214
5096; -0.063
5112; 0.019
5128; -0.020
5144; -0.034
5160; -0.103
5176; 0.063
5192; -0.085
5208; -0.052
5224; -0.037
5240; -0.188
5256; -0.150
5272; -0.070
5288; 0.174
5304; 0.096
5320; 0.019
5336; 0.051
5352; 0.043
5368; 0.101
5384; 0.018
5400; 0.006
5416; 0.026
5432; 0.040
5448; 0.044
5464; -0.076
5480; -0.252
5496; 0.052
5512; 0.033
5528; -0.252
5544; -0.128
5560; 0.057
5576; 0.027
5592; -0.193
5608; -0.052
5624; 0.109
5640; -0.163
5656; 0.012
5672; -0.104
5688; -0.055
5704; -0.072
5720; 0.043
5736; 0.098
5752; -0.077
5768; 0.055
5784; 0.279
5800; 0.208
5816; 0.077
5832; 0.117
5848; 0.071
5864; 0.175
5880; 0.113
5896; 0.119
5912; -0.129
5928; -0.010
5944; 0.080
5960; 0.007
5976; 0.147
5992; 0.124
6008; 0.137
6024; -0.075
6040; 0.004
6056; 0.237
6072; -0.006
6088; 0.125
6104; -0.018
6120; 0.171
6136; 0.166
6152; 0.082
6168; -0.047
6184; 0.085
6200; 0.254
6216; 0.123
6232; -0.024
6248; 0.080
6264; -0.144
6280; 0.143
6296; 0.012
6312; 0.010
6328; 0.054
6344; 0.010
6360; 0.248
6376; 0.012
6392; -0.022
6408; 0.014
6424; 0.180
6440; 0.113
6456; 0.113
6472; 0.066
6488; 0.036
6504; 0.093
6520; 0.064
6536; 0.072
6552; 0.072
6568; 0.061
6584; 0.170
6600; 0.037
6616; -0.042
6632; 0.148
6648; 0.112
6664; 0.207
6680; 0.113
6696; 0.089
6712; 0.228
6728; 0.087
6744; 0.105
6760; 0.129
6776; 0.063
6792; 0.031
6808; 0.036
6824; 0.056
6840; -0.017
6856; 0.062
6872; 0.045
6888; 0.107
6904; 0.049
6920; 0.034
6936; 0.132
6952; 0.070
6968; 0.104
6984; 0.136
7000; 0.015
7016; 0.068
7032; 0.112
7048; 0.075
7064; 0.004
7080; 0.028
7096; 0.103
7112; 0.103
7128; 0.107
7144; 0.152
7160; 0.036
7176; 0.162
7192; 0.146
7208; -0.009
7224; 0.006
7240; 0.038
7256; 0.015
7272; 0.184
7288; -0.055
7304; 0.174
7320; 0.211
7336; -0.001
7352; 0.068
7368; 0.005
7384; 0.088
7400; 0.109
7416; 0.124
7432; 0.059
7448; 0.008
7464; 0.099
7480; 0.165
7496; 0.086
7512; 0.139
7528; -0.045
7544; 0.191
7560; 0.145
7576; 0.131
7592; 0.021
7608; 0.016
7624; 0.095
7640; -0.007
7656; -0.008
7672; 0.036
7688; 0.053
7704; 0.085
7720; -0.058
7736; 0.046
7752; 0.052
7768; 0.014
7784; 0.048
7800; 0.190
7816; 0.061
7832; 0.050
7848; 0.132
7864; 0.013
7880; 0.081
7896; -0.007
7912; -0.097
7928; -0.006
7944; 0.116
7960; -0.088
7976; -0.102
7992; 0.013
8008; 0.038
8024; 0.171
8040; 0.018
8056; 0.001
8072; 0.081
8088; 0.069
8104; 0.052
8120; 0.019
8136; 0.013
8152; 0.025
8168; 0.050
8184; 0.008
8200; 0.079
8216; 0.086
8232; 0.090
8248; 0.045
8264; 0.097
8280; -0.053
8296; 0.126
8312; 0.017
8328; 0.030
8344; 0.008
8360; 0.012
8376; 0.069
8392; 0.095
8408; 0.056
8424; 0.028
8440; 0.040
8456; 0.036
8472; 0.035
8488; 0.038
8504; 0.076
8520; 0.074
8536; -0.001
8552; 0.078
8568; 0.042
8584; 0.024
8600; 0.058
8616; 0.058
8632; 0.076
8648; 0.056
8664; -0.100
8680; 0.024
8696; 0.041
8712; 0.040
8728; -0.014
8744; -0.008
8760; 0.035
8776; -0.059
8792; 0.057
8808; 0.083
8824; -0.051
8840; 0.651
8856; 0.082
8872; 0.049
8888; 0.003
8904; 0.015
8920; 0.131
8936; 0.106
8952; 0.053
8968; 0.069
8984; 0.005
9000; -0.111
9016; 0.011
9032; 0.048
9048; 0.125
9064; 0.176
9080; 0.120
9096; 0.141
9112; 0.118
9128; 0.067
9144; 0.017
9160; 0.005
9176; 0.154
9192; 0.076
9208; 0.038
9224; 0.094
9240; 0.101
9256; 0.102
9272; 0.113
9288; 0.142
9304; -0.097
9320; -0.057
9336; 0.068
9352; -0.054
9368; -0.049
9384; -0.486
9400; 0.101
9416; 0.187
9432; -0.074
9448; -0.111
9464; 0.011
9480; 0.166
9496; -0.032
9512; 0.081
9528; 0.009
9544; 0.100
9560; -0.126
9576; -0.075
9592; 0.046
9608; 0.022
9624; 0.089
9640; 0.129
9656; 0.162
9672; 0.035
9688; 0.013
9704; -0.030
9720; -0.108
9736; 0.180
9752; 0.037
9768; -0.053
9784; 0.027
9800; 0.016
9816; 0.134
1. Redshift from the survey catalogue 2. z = 1.371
